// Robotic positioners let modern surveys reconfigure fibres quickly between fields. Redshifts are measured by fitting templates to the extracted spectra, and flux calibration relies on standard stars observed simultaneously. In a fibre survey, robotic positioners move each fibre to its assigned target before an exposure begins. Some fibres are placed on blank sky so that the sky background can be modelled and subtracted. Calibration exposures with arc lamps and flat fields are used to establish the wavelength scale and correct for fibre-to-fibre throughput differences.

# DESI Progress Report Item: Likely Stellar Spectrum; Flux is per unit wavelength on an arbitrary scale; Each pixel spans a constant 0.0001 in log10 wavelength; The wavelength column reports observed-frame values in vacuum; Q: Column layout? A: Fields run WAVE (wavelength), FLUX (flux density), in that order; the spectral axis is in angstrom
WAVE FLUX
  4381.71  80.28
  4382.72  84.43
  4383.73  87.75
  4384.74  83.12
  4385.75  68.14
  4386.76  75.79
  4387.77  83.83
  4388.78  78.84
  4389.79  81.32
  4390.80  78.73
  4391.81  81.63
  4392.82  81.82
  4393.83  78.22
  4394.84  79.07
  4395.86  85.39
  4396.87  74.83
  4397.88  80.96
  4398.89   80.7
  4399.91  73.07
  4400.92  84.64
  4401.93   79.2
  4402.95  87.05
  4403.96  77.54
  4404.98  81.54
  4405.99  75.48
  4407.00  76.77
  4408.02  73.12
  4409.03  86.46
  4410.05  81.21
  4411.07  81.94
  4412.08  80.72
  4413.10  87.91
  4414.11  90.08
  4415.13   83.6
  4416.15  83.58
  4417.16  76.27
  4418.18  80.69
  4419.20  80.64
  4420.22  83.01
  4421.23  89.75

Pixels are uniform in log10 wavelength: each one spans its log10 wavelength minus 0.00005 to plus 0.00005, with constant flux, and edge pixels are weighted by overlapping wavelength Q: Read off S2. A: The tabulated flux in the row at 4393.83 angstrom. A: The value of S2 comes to 78.22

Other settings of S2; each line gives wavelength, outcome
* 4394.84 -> 79.07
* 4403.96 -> 77.54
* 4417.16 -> 76.27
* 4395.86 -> 85.39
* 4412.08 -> 80.72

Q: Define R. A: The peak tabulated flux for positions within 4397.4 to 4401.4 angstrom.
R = 84.64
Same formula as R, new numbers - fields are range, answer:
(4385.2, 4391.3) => 83.83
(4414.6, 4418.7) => 83.6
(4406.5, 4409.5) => 86.46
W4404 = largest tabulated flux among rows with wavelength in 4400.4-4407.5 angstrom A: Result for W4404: 87.05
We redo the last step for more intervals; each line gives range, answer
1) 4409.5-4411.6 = 81.94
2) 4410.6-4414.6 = 90.08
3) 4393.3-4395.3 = 79.07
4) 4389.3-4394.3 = 81.82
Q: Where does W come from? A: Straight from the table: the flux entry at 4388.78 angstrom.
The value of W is 78.84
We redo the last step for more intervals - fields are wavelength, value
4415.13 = 83.6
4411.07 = 81.94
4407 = 76.77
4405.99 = 75.48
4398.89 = 80.7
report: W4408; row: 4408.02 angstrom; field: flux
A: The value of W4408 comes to 73.12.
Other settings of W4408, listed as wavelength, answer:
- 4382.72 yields 84.43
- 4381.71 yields 80.28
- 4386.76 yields 75.79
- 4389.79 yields 81.32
